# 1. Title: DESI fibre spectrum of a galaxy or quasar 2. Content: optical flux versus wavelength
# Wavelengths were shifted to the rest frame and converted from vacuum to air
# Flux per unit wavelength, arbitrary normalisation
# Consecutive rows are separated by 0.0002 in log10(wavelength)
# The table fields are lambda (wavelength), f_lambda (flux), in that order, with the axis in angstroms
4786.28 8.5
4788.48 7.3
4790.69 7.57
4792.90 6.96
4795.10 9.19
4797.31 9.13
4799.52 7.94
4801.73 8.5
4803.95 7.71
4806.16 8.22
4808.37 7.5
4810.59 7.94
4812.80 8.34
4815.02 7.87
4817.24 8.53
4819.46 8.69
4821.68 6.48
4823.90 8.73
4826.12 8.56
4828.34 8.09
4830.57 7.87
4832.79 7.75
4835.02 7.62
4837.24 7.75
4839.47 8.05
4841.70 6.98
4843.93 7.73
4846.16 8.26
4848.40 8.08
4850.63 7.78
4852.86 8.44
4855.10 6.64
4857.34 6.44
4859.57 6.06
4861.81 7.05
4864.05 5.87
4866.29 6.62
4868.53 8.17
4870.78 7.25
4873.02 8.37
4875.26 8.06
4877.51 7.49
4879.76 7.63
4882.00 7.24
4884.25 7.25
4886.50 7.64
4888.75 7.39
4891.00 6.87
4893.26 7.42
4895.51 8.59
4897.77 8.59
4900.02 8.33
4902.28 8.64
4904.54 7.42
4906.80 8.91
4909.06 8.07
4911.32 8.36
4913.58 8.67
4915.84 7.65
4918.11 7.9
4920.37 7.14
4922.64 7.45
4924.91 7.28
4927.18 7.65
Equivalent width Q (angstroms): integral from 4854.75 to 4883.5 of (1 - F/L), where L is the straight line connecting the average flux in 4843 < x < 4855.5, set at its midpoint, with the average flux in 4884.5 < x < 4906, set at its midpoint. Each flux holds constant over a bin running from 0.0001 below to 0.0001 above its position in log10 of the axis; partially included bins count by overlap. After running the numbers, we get 2.6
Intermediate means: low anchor 7.89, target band 7.16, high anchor 7.87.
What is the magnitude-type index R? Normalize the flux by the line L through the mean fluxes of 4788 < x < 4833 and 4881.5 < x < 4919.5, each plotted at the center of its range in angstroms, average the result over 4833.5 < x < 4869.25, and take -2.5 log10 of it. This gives 0.09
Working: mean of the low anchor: 8.06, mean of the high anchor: 7.94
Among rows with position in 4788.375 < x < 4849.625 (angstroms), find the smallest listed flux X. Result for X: 6.48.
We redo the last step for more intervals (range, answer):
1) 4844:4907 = 5.87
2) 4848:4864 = 6.06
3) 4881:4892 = 6.87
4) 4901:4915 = 7.42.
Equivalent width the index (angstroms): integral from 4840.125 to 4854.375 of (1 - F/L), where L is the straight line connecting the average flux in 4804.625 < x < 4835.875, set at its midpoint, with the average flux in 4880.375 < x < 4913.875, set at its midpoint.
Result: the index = 0.2 angstroms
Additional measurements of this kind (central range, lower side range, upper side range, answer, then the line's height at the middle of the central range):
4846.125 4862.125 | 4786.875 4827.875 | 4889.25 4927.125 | 1.4 angstroms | 8.01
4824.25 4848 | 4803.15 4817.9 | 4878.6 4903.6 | 0.1 angstroms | 7.93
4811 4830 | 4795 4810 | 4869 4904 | 0.0 angstroms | 8.14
